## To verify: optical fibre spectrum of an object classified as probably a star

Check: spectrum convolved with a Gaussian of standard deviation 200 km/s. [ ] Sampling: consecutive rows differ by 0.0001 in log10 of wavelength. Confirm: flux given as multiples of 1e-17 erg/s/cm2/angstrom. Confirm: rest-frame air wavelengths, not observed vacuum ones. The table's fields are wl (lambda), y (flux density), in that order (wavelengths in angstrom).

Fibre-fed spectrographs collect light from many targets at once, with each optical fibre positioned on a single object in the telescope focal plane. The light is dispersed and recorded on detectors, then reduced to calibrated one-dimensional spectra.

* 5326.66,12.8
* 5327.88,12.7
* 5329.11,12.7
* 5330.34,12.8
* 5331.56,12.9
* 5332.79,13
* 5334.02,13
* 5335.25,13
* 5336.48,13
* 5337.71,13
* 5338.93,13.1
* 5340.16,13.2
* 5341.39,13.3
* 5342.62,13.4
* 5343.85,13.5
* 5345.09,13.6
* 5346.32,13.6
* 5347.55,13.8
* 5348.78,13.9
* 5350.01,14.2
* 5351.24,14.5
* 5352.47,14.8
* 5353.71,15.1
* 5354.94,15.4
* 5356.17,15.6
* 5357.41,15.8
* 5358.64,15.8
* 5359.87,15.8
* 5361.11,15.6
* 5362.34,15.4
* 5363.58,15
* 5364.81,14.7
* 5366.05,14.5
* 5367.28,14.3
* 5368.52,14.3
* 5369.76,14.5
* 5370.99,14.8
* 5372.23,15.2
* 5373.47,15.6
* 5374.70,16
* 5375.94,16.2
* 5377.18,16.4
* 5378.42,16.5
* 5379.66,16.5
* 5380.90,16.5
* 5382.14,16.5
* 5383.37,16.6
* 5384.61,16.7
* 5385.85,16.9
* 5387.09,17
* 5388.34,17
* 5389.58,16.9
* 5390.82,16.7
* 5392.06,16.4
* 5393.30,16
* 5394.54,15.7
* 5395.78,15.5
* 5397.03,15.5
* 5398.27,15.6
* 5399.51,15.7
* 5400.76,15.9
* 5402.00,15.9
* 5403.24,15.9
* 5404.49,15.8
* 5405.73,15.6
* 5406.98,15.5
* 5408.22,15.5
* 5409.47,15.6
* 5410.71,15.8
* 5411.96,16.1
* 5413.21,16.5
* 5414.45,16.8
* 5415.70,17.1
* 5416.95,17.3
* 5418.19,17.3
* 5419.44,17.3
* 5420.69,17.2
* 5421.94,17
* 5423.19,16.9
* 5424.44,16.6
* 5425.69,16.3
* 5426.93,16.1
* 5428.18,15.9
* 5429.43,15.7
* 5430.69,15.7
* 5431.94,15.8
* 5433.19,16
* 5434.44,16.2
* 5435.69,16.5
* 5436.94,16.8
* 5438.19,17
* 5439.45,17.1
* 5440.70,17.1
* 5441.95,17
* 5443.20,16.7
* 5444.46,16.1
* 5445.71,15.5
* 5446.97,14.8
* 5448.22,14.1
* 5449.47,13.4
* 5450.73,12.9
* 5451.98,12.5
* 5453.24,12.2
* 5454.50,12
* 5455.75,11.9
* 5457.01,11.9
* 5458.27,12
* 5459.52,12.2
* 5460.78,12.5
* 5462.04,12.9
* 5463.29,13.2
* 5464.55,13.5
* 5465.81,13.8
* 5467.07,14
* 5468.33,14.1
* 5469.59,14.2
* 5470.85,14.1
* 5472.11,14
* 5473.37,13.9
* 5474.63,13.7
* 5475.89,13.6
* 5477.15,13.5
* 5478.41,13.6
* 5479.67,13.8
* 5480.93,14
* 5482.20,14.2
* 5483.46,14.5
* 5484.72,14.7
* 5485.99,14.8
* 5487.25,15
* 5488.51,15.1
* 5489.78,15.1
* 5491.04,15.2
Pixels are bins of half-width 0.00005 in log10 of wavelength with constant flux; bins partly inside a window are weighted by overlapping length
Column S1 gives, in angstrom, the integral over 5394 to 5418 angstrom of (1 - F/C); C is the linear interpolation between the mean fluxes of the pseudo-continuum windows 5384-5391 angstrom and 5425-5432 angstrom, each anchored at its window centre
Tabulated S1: 0.7 angstrom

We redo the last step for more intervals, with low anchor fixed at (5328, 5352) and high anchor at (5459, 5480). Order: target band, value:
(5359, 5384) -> -4.0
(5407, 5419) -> -2.6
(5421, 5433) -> -2.4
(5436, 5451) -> -2.5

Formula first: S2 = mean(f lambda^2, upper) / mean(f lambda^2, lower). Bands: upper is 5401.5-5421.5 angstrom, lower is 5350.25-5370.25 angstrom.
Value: 1.11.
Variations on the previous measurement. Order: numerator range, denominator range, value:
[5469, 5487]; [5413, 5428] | 0.85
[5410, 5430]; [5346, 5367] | 1.14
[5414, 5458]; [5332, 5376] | 1.11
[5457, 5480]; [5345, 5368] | 0.94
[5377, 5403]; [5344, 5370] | 1.12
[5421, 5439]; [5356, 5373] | 1.11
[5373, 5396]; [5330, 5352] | 1.25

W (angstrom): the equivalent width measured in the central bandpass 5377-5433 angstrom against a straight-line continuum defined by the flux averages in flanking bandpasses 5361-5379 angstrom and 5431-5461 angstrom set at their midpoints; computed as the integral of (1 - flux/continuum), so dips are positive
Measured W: -5.0 angstrom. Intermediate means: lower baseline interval 15.3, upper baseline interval 14.6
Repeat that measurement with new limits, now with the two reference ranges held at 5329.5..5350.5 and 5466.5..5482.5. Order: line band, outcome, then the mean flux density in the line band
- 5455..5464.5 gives 1.0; 12.4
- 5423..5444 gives -4.2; 16.4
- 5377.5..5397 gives -4.3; 16.5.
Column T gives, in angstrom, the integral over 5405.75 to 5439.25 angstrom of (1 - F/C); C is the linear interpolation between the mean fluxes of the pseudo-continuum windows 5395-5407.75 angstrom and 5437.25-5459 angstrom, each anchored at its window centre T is -2.9 angstrom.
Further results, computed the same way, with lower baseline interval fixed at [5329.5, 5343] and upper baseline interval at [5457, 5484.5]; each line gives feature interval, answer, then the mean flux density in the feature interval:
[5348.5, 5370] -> -3.0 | 15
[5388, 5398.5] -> -2.3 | 16.1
